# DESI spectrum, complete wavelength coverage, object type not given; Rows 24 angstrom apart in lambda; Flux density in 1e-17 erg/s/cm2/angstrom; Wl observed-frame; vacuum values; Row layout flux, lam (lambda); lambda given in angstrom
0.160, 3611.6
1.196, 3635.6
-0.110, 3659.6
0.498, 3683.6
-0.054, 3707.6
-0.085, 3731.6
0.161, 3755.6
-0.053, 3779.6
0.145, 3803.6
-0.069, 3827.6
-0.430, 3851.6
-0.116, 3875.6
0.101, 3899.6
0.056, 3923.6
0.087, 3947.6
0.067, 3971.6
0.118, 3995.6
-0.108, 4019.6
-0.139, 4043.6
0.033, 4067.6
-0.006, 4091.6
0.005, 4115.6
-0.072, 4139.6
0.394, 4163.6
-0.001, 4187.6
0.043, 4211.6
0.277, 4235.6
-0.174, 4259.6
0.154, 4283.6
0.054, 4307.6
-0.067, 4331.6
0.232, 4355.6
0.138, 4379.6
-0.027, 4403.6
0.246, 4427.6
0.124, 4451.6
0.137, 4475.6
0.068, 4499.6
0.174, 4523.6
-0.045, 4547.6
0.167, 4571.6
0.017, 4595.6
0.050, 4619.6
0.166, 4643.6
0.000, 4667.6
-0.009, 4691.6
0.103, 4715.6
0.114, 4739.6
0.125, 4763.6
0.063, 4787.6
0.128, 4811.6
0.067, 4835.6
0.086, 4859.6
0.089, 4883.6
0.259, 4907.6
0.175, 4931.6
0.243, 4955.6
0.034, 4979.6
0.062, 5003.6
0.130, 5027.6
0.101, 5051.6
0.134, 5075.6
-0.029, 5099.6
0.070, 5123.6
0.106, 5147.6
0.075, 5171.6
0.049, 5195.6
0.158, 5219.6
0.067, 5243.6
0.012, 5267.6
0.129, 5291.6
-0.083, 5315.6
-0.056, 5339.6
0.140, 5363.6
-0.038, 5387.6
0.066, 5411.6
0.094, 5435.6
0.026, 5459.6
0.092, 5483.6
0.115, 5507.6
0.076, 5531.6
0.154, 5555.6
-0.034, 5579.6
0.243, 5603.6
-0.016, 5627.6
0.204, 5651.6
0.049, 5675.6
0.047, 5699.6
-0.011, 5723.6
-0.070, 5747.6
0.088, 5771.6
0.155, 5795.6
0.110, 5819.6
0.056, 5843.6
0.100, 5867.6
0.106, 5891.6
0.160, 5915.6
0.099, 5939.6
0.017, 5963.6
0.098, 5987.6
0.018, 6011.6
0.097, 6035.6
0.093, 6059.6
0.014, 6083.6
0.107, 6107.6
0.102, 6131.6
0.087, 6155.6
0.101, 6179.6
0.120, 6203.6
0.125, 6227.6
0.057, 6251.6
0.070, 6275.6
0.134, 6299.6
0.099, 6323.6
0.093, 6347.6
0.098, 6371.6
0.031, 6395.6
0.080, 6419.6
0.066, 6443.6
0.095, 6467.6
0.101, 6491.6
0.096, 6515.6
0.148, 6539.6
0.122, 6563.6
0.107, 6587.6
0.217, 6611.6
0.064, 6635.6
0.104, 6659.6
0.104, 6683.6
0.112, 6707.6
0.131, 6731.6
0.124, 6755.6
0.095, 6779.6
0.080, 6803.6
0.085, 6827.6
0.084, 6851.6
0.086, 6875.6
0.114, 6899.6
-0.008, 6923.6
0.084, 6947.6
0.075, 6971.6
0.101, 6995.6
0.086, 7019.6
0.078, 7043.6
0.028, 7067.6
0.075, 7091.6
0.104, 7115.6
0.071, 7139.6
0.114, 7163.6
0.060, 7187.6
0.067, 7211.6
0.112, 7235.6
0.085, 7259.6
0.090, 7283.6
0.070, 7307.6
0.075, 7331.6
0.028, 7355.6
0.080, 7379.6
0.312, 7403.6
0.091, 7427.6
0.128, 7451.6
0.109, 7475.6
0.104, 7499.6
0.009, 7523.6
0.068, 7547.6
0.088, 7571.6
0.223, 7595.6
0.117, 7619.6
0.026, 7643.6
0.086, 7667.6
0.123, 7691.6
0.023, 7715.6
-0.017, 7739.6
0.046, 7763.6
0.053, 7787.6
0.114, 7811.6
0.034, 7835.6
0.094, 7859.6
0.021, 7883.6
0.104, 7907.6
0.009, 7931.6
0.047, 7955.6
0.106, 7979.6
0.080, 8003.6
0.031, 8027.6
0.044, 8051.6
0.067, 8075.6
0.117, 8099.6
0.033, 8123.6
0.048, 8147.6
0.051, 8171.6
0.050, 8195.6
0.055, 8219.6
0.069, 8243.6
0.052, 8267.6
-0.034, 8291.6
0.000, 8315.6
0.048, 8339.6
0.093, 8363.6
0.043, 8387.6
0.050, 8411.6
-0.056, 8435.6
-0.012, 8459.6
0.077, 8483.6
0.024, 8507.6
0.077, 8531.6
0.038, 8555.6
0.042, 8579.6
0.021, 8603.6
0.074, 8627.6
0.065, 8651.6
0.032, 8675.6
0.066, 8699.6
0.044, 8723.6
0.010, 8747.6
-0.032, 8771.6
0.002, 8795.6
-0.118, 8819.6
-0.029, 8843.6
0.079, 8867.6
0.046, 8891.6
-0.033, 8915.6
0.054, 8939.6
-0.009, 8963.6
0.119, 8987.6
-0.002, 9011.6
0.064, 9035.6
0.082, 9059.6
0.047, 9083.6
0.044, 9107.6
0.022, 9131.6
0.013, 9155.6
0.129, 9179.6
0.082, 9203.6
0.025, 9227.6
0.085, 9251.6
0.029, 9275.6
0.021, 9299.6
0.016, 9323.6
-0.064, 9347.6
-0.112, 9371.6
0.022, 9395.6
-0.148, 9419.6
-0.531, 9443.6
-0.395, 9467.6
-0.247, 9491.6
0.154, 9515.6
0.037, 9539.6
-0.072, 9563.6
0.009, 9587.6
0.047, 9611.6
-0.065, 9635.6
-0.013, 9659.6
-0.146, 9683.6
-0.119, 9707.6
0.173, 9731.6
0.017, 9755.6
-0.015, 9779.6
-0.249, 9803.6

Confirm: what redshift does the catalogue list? 0.13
